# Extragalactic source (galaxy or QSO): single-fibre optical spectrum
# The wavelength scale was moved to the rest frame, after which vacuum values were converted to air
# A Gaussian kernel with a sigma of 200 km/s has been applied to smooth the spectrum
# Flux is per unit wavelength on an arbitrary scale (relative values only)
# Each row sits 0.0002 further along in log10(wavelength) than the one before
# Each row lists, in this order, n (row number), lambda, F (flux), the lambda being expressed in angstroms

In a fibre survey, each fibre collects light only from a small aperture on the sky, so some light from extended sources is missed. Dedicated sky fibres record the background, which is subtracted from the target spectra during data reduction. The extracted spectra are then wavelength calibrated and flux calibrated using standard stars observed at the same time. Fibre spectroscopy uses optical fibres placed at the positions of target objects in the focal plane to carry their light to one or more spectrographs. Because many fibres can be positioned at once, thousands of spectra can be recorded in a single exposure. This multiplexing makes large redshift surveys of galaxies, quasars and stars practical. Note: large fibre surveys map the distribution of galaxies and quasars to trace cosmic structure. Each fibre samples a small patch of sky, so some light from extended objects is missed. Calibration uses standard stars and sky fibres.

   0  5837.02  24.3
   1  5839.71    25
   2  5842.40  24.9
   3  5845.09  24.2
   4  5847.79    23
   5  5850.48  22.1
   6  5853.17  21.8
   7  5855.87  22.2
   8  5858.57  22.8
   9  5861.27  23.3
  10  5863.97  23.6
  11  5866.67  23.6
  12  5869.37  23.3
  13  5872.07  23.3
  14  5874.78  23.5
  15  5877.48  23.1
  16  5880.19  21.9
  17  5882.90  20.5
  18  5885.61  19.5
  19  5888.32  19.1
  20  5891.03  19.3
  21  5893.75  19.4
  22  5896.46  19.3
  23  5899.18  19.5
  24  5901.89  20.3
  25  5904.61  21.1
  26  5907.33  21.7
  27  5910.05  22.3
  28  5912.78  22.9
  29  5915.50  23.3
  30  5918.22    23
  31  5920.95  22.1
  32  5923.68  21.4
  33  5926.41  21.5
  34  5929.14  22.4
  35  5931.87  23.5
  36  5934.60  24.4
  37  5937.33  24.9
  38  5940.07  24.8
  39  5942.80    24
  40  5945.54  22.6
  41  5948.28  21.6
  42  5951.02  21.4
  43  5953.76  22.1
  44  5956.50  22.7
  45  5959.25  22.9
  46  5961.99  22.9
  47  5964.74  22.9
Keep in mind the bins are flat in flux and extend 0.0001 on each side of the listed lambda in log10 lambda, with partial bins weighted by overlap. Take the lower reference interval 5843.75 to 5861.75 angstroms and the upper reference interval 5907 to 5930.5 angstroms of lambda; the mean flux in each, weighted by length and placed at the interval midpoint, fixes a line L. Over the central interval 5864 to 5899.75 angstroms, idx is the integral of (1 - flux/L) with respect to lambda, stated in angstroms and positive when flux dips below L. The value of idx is 1.99 angstroms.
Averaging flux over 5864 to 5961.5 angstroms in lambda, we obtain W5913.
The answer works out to 22.1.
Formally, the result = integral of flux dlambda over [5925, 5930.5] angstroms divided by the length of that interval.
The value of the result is 21.9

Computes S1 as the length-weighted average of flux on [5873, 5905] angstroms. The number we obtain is 20.6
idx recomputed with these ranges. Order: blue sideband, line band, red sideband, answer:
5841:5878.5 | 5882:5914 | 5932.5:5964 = 3.8 angstroms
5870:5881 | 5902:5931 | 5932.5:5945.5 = 2.1 angstroms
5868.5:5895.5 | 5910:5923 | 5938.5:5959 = -0.4 angstroms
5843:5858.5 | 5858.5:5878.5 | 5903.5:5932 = -0.6 angstroms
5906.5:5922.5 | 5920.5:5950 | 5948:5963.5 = -0.8 angstroms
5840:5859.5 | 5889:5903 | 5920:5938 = 2.1 angstroms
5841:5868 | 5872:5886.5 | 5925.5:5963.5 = 0.7 angstroms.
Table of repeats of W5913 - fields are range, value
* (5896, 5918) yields 21.5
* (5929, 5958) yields 23.2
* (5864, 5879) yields 23.4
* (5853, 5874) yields 23.1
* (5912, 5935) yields 22.7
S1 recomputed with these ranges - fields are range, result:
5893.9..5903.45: 19.7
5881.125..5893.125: 19.7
